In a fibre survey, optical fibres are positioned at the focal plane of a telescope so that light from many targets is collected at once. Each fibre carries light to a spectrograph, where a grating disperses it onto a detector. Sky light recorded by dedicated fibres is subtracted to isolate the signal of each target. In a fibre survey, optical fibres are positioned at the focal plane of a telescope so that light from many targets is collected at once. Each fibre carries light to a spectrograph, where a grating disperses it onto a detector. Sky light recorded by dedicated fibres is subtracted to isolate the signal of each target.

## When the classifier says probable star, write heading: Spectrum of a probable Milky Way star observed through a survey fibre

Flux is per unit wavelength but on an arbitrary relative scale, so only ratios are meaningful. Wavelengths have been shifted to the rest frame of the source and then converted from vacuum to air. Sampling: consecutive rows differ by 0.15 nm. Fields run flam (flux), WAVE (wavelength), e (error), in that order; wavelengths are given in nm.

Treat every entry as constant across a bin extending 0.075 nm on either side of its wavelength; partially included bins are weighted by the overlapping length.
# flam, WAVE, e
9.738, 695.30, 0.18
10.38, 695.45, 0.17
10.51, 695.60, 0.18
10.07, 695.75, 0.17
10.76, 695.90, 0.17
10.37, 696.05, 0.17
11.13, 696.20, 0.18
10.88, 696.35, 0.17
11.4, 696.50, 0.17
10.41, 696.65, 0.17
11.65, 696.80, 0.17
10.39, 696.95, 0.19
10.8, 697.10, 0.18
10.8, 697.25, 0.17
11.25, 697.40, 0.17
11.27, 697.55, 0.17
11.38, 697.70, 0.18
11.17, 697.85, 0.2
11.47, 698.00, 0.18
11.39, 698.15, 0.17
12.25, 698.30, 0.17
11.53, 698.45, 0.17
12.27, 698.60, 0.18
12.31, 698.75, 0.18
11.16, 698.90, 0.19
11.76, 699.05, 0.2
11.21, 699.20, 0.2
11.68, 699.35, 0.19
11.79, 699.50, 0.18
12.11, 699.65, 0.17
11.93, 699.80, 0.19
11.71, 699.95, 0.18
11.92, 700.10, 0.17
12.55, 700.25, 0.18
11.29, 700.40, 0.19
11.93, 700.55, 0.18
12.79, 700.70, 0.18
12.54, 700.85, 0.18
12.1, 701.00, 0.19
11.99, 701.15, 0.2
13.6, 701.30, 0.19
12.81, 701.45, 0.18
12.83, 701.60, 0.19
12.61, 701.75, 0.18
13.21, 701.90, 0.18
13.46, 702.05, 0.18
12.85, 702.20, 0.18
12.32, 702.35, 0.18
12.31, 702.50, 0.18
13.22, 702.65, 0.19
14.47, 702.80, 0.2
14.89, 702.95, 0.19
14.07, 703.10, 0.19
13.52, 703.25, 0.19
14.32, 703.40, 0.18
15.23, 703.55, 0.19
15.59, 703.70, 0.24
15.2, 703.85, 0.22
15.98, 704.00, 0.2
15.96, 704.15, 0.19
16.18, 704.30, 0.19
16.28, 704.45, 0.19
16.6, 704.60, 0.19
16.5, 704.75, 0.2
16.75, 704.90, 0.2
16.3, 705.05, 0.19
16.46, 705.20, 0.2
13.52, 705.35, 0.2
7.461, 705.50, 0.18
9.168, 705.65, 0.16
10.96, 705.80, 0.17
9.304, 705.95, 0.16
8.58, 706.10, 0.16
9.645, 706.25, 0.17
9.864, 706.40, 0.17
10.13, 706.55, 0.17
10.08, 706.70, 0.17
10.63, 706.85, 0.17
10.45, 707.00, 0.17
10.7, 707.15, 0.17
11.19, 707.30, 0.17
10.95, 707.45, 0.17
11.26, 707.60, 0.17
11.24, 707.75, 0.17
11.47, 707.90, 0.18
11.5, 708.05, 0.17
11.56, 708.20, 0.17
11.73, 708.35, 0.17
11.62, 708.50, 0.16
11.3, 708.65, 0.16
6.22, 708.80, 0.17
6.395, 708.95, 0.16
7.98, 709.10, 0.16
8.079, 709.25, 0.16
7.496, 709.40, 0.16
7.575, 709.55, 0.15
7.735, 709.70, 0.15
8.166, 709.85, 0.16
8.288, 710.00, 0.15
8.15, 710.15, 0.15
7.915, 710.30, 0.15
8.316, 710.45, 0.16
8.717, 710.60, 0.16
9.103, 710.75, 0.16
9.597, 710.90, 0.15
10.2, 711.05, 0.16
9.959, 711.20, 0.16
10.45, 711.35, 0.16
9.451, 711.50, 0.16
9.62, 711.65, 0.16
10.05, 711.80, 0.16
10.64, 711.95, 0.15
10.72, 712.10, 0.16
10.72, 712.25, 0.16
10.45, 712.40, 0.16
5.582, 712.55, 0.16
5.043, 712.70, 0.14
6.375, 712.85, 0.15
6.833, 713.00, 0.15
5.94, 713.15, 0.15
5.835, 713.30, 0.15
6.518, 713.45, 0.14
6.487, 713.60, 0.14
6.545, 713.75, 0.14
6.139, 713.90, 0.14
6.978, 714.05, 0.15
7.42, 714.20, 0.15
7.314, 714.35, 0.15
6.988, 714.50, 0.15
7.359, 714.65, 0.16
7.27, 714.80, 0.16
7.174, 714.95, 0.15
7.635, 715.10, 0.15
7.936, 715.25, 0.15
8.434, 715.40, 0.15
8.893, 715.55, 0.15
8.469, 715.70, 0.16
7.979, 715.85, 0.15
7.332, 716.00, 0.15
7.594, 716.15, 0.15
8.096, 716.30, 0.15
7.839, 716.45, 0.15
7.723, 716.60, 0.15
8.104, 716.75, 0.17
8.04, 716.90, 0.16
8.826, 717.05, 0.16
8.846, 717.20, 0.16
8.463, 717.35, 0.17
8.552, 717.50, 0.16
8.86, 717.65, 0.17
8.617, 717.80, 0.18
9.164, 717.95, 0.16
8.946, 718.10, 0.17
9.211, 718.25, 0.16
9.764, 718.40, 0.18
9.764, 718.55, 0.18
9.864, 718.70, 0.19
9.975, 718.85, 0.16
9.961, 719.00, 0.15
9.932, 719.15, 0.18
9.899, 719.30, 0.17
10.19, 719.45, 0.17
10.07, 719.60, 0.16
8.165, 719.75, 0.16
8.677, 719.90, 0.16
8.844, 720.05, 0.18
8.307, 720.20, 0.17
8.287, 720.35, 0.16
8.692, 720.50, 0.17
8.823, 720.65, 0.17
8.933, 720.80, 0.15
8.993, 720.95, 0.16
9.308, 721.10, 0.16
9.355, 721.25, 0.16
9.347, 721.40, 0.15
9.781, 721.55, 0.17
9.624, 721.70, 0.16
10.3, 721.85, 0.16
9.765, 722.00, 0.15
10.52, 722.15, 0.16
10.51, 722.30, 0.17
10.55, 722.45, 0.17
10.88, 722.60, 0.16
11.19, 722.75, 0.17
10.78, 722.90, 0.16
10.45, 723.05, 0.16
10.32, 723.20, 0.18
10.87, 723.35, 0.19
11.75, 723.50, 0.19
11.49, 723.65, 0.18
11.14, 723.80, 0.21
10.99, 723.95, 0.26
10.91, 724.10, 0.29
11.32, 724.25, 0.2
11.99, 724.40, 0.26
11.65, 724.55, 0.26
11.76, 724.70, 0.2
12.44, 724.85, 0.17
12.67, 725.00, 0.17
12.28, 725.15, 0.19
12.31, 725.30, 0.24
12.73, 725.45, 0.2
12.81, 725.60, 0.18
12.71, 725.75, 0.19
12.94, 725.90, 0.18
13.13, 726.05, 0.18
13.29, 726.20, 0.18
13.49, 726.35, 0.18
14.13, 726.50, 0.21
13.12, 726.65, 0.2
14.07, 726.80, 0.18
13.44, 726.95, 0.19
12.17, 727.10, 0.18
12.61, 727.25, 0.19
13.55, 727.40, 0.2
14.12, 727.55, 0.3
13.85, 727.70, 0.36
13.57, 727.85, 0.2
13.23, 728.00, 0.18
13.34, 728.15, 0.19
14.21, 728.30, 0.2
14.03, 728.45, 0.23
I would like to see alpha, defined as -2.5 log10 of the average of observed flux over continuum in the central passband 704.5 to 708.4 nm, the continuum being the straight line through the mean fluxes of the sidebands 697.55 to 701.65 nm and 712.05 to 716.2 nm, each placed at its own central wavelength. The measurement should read -0.19 mag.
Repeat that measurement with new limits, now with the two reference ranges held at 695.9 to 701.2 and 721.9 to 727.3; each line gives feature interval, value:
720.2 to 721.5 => 0.31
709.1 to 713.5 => 0.36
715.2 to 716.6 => 0.41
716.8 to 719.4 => 0.27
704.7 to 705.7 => -0.18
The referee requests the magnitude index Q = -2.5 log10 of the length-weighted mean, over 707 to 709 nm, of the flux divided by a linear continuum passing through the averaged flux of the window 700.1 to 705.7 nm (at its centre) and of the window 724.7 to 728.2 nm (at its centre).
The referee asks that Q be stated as 0.27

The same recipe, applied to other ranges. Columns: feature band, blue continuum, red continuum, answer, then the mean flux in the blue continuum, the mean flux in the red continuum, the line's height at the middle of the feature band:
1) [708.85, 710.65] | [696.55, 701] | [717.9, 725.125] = 0.35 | 11.6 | 10.1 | 10.9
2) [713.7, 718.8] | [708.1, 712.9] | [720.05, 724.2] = 0.17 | 8.94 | 10.1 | 9.49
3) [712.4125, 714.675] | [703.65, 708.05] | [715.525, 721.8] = 0.49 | 12.5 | 8.91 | 10.4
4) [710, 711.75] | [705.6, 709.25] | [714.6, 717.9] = 0.02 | 10.1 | 8.11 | 9.34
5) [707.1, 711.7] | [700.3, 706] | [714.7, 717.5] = 0.16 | 13.6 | 8.04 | 10.9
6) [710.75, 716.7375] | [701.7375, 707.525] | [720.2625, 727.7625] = 0.46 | 13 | 11.4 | 12.3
